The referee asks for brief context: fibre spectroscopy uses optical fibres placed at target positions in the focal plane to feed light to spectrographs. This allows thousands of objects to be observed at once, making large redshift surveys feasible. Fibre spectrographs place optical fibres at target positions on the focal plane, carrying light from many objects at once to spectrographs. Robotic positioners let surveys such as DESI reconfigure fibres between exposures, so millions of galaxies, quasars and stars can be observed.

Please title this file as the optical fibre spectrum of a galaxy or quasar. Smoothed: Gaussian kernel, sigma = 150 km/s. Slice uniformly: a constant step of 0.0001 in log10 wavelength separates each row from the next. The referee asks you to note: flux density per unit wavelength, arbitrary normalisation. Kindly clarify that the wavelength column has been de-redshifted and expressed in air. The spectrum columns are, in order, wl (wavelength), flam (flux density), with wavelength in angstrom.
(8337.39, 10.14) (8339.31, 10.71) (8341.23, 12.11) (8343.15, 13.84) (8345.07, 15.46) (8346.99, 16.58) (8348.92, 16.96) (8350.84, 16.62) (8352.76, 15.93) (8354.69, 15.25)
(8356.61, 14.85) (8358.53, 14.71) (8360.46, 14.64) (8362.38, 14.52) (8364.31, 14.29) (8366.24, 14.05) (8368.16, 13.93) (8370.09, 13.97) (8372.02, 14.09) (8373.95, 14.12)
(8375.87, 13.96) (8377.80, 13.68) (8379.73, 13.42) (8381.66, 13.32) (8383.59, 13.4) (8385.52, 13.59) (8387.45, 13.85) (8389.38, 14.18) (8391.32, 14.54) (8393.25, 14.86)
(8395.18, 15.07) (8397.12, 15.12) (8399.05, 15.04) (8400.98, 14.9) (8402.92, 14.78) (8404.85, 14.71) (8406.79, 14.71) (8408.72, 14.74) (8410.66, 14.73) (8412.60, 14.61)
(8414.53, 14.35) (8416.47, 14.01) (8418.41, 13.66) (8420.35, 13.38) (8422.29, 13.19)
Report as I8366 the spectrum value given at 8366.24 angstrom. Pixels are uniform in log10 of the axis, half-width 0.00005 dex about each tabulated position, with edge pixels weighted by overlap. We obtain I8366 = 14.05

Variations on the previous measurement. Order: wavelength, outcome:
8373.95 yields 14.12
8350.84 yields 16.62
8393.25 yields 14.86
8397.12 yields 15.12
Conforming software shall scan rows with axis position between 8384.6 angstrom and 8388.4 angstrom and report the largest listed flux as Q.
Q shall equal 13.85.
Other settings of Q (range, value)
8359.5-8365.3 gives 14.64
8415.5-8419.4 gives 14.01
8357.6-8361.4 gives 14.71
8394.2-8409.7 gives 15.12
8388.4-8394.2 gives 14.86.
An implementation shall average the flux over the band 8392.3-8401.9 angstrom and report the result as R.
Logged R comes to 15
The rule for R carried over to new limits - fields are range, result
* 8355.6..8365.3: 14.6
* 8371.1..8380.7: 13.9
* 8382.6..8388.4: 13.6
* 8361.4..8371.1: 14.2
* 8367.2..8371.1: 13.9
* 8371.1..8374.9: 14.1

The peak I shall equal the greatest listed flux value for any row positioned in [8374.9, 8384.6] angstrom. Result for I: 13.96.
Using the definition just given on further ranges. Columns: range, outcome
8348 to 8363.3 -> 16.96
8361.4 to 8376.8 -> 14.52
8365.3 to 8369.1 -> 14.05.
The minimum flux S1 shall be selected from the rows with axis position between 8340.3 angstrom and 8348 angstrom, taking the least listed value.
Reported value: 12.11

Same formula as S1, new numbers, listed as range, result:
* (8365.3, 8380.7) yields 13.42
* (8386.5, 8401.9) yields 13.85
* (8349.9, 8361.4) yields 14.64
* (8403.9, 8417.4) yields 14.01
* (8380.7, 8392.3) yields 13.32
